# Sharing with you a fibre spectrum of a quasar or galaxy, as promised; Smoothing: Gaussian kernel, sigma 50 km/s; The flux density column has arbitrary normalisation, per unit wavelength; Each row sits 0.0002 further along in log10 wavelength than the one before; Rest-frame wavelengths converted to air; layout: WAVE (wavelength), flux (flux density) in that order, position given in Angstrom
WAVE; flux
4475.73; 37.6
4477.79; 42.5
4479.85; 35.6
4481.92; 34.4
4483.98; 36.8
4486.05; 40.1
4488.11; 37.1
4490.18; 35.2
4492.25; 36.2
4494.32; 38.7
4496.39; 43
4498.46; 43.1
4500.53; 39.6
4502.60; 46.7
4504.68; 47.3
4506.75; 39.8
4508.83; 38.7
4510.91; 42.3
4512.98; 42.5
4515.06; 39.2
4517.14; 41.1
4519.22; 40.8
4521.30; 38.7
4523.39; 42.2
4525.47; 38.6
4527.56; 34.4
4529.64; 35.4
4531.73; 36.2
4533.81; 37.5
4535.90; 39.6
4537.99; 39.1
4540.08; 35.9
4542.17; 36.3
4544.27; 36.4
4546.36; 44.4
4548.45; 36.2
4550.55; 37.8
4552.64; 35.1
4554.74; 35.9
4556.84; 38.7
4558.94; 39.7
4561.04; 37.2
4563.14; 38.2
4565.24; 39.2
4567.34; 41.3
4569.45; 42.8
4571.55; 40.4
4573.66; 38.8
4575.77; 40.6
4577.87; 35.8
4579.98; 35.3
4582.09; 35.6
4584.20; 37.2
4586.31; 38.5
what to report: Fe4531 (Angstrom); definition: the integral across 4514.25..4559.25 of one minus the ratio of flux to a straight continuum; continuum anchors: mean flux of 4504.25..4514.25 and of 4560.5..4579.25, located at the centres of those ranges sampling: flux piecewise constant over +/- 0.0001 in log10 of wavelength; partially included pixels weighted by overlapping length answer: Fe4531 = 2.8 Angstrom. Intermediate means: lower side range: 41.8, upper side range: 39.4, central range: 38.1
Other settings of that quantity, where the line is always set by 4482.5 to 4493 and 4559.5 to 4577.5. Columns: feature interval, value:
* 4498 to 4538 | -2.3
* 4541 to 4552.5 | 0.3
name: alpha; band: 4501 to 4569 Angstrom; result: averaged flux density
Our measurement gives 39.2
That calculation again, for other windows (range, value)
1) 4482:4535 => 39.6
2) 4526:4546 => 37.1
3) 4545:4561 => 38.2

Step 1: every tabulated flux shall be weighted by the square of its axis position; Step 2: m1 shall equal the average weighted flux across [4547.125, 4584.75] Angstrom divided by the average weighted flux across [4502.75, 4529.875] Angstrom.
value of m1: 1.0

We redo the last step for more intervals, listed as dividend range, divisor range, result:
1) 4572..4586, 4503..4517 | 0.92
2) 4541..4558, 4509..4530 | 0.96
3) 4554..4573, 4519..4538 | 1.05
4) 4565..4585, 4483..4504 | 1.01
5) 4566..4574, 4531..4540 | 1.09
